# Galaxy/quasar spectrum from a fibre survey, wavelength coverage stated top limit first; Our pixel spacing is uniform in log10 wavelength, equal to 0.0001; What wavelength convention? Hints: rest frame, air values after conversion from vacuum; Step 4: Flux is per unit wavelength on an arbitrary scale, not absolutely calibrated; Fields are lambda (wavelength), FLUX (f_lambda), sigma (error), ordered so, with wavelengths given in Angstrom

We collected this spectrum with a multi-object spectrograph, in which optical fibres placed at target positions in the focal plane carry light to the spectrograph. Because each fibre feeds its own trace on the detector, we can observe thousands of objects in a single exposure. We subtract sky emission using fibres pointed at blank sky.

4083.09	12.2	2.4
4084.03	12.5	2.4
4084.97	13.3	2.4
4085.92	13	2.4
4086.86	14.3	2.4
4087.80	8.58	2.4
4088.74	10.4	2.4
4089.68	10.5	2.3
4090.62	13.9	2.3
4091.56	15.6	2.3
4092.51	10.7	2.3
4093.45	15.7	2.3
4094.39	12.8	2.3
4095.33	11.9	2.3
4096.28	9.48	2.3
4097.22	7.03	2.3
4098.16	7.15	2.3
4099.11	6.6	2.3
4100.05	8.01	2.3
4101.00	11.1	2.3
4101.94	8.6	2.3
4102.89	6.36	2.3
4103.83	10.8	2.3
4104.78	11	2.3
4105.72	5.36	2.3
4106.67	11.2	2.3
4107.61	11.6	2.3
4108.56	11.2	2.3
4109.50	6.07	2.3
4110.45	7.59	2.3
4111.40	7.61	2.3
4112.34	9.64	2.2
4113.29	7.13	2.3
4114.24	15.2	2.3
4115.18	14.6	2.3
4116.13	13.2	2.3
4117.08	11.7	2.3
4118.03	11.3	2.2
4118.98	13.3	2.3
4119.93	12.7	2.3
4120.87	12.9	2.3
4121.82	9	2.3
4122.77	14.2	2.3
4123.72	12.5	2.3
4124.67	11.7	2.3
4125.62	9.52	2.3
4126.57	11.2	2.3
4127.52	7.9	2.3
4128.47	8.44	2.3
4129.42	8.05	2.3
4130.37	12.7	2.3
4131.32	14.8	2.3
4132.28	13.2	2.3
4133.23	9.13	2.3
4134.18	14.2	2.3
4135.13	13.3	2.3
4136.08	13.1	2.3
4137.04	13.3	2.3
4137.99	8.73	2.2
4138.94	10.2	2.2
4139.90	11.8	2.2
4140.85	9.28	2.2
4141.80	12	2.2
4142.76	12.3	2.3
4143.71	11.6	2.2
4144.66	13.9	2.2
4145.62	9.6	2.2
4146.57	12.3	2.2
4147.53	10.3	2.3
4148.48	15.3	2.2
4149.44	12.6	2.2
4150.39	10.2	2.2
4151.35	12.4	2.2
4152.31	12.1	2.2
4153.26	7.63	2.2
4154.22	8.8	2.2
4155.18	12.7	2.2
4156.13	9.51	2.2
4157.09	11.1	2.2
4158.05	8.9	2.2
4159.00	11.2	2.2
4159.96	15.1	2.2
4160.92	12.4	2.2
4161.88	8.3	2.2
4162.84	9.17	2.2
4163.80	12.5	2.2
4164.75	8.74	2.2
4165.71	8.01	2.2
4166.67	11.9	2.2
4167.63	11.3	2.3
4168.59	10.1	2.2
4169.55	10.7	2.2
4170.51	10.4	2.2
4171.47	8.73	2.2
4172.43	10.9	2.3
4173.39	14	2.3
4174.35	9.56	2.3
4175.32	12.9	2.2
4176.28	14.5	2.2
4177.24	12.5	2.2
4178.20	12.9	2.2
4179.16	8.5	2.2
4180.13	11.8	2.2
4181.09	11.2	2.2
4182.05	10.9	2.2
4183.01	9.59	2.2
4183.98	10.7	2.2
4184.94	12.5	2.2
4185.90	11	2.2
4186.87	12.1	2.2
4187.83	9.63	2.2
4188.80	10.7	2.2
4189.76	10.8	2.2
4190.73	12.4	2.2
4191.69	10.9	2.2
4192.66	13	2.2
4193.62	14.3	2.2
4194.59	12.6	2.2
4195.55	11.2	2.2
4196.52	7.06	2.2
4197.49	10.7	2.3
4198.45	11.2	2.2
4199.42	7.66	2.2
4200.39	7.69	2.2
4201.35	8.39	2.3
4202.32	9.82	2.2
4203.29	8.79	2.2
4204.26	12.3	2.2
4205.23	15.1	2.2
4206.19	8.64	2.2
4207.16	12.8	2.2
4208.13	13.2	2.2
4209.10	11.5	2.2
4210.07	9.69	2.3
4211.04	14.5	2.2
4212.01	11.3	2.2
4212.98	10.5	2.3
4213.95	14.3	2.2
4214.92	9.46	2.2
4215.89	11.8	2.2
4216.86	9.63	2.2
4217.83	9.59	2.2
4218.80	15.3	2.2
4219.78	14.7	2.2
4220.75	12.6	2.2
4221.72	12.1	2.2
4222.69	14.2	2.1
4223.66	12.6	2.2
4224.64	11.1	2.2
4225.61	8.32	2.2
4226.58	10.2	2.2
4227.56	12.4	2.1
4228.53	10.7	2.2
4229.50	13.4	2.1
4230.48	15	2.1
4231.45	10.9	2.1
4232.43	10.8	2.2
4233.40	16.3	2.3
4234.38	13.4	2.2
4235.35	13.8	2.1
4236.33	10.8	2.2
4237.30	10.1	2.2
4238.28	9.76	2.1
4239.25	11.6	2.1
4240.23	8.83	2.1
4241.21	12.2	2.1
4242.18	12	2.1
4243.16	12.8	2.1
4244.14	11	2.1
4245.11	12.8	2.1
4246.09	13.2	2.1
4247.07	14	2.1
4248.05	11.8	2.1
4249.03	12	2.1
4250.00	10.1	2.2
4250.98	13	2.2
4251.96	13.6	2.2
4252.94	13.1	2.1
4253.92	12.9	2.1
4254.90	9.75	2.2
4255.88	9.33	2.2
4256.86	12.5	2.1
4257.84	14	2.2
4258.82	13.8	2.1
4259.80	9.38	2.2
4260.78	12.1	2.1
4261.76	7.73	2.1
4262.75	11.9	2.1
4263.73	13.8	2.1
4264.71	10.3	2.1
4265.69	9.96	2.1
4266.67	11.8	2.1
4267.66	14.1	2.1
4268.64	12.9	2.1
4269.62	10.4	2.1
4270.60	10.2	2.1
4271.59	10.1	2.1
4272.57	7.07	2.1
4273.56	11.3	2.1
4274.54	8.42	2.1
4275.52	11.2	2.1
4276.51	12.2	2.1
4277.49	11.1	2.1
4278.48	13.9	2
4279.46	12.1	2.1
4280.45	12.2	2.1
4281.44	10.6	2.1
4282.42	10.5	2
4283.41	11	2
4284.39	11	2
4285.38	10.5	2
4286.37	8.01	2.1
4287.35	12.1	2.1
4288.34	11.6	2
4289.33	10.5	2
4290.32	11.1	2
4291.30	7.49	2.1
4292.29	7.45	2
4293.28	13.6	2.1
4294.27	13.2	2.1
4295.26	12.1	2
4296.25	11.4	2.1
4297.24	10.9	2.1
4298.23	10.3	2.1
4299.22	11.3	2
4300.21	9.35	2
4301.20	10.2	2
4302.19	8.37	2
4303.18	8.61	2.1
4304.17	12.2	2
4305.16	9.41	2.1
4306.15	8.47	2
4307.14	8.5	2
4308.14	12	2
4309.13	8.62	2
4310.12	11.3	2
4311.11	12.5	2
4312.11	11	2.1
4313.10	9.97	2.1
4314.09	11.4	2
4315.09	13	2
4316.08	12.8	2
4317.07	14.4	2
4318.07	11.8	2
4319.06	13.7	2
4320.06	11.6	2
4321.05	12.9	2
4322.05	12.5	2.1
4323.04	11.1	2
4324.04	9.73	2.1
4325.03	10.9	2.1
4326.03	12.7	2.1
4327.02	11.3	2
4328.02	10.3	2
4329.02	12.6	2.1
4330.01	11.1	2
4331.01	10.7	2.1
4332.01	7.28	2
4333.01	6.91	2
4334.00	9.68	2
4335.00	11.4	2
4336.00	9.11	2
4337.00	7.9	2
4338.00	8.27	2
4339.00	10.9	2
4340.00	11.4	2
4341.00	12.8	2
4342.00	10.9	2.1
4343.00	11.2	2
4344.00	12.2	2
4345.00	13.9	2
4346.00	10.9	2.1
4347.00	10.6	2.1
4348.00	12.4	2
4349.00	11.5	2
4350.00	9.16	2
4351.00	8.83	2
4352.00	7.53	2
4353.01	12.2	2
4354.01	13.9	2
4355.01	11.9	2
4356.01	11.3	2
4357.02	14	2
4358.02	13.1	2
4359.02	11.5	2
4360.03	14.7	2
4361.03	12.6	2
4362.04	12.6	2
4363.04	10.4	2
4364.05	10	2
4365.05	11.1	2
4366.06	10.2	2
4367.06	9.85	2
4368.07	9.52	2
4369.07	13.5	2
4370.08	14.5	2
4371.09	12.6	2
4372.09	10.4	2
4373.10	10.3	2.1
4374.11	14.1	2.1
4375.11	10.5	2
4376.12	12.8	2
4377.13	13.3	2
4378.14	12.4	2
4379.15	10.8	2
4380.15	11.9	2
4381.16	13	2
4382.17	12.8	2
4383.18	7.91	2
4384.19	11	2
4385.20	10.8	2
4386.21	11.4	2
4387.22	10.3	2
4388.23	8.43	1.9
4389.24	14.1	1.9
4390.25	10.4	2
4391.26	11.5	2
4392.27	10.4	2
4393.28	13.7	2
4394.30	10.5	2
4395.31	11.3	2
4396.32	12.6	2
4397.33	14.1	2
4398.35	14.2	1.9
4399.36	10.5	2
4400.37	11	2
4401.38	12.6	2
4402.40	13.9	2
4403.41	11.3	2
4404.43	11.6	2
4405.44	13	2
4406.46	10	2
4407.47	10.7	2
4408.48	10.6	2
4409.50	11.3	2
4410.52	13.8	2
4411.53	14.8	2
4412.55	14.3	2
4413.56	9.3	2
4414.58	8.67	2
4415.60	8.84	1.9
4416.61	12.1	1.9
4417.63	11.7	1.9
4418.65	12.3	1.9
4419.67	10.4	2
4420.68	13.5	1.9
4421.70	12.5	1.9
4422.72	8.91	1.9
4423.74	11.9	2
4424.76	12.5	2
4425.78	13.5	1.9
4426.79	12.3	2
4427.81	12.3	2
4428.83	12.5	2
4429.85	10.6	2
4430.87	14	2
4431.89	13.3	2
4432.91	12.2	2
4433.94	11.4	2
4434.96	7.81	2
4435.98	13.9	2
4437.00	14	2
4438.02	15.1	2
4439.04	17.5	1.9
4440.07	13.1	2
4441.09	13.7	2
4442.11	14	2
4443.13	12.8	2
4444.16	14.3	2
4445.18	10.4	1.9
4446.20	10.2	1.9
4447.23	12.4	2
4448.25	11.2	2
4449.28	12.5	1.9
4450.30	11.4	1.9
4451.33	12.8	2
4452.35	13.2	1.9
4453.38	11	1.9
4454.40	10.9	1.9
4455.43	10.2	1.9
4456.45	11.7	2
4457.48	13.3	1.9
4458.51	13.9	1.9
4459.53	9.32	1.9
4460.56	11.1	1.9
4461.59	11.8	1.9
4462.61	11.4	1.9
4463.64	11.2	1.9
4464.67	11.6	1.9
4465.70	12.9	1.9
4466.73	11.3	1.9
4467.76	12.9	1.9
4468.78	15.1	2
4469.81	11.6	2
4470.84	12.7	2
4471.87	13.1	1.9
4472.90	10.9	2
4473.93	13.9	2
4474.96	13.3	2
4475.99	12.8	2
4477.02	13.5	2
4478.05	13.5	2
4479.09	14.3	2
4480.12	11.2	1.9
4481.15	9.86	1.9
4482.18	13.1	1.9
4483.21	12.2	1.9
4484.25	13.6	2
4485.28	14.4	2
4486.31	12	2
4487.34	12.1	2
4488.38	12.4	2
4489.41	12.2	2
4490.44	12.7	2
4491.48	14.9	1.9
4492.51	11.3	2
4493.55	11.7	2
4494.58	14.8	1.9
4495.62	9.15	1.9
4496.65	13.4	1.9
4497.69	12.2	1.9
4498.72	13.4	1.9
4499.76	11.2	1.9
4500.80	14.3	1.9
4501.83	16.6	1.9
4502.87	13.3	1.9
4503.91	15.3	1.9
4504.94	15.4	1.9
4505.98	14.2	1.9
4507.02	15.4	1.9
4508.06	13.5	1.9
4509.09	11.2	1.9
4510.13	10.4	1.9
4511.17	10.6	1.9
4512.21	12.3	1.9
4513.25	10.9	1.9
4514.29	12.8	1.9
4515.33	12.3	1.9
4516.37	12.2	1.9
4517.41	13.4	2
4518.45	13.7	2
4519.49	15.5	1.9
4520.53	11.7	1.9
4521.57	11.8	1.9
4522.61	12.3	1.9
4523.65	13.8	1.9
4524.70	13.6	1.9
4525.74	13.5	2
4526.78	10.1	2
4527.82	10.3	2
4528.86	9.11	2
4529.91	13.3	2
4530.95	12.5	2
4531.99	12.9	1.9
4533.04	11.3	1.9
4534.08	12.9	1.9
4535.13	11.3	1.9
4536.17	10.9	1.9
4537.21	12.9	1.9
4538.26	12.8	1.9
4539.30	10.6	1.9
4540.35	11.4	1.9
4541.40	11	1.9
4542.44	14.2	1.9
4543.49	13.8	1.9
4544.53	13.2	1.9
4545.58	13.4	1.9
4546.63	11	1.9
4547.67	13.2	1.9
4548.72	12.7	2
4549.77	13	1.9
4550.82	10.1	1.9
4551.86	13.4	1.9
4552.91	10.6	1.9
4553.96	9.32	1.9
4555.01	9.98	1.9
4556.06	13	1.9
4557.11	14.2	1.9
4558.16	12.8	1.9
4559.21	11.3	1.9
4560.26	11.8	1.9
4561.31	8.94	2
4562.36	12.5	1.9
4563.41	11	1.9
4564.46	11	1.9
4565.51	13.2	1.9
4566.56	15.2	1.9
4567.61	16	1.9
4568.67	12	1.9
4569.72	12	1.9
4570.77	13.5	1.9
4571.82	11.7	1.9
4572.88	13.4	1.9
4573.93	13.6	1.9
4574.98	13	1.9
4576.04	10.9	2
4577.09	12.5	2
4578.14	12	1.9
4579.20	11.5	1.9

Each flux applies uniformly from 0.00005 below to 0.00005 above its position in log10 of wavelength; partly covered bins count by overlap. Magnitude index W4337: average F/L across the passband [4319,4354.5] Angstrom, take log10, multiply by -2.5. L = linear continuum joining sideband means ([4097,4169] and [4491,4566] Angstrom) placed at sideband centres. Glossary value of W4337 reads 0.073 mag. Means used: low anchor 10.8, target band 10.9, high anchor 12.4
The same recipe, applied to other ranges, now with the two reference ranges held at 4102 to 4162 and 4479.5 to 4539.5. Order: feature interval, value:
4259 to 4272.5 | 0.05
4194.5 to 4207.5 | 0.12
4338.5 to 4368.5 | 0.05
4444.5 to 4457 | 0.07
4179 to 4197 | 0.01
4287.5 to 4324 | 0.07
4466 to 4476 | -0.03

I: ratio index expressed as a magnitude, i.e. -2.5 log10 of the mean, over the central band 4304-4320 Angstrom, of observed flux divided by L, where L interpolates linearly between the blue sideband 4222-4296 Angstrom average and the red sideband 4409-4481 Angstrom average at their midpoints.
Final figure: 0.040 mag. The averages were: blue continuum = 11.5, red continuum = 12.3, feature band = 11.3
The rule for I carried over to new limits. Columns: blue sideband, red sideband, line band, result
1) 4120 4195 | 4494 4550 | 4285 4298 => 0.099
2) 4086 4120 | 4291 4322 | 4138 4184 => -0.040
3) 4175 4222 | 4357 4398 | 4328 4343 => 0.152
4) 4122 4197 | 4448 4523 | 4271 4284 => 0.079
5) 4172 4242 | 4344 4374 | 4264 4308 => 0.085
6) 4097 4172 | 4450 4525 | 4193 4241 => -0.030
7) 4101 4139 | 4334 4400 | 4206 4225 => -0.087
